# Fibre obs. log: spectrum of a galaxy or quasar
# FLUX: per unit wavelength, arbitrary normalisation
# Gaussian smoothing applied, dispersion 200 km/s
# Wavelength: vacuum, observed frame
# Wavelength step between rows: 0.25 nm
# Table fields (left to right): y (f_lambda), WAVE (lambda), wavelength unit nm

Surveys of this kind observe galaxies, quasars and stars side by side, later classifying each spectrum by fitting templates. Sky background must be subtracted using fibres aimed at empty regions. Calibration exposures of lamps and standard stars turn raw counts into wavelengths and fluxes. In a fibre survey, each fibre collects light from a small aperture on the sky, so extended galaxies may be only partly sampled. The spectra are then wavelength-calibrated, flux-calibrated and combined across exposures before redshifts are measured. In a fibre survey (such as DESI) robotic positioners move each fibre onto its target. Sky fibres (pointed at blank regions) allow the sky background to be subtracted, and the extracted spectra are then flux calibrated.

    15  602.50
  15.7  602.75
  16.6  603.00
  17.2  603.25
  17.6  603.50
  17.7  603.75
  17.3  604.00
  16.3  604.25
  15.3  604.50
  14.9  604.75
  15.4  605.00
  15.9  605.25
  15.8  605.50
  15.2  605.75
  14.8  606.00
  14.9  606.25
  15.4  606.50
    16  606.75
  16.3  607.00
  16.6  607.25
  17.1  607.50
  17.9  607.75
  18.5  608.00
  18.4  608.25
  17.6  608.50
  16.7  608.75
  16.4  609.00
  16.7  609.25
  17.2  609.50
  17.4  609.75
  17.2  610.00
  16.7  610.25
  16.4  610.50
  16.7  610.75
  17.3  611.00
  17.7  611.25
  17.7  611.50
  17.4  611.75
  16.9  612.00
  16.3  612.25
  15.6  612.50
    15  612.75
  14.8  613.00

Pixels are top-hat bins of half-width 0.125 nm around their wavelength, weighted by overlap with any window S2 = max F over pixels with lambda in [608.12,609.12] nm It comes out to 18.4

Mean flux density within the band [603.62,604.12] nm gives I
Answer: 17.5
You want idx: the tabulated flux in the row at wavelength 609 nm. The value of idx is 16.4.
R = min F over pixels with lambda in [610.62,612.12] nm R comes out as 16.7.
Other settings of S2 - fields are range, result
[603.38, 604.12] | 17.7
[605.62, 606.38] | 15.2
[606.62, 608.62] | 18.5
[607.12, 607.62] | 17.1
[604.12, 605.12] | 16.3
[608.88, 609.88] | 17.4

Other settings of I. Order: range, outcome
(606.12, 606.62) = 15.1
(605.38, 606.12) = 15.3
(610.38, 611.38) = 17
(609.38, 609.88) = 17.3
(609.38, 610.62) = 17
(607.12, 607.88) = 17.2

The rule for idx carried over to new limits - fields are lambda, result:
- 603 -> 16.6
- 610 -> 17.2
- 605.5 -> 15.8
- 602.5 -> 15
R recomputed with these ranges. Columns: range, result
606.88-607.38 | 16.3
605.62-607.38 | 14.8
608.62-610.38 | 16.4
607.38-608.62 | 17.1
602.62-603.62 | 15.7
